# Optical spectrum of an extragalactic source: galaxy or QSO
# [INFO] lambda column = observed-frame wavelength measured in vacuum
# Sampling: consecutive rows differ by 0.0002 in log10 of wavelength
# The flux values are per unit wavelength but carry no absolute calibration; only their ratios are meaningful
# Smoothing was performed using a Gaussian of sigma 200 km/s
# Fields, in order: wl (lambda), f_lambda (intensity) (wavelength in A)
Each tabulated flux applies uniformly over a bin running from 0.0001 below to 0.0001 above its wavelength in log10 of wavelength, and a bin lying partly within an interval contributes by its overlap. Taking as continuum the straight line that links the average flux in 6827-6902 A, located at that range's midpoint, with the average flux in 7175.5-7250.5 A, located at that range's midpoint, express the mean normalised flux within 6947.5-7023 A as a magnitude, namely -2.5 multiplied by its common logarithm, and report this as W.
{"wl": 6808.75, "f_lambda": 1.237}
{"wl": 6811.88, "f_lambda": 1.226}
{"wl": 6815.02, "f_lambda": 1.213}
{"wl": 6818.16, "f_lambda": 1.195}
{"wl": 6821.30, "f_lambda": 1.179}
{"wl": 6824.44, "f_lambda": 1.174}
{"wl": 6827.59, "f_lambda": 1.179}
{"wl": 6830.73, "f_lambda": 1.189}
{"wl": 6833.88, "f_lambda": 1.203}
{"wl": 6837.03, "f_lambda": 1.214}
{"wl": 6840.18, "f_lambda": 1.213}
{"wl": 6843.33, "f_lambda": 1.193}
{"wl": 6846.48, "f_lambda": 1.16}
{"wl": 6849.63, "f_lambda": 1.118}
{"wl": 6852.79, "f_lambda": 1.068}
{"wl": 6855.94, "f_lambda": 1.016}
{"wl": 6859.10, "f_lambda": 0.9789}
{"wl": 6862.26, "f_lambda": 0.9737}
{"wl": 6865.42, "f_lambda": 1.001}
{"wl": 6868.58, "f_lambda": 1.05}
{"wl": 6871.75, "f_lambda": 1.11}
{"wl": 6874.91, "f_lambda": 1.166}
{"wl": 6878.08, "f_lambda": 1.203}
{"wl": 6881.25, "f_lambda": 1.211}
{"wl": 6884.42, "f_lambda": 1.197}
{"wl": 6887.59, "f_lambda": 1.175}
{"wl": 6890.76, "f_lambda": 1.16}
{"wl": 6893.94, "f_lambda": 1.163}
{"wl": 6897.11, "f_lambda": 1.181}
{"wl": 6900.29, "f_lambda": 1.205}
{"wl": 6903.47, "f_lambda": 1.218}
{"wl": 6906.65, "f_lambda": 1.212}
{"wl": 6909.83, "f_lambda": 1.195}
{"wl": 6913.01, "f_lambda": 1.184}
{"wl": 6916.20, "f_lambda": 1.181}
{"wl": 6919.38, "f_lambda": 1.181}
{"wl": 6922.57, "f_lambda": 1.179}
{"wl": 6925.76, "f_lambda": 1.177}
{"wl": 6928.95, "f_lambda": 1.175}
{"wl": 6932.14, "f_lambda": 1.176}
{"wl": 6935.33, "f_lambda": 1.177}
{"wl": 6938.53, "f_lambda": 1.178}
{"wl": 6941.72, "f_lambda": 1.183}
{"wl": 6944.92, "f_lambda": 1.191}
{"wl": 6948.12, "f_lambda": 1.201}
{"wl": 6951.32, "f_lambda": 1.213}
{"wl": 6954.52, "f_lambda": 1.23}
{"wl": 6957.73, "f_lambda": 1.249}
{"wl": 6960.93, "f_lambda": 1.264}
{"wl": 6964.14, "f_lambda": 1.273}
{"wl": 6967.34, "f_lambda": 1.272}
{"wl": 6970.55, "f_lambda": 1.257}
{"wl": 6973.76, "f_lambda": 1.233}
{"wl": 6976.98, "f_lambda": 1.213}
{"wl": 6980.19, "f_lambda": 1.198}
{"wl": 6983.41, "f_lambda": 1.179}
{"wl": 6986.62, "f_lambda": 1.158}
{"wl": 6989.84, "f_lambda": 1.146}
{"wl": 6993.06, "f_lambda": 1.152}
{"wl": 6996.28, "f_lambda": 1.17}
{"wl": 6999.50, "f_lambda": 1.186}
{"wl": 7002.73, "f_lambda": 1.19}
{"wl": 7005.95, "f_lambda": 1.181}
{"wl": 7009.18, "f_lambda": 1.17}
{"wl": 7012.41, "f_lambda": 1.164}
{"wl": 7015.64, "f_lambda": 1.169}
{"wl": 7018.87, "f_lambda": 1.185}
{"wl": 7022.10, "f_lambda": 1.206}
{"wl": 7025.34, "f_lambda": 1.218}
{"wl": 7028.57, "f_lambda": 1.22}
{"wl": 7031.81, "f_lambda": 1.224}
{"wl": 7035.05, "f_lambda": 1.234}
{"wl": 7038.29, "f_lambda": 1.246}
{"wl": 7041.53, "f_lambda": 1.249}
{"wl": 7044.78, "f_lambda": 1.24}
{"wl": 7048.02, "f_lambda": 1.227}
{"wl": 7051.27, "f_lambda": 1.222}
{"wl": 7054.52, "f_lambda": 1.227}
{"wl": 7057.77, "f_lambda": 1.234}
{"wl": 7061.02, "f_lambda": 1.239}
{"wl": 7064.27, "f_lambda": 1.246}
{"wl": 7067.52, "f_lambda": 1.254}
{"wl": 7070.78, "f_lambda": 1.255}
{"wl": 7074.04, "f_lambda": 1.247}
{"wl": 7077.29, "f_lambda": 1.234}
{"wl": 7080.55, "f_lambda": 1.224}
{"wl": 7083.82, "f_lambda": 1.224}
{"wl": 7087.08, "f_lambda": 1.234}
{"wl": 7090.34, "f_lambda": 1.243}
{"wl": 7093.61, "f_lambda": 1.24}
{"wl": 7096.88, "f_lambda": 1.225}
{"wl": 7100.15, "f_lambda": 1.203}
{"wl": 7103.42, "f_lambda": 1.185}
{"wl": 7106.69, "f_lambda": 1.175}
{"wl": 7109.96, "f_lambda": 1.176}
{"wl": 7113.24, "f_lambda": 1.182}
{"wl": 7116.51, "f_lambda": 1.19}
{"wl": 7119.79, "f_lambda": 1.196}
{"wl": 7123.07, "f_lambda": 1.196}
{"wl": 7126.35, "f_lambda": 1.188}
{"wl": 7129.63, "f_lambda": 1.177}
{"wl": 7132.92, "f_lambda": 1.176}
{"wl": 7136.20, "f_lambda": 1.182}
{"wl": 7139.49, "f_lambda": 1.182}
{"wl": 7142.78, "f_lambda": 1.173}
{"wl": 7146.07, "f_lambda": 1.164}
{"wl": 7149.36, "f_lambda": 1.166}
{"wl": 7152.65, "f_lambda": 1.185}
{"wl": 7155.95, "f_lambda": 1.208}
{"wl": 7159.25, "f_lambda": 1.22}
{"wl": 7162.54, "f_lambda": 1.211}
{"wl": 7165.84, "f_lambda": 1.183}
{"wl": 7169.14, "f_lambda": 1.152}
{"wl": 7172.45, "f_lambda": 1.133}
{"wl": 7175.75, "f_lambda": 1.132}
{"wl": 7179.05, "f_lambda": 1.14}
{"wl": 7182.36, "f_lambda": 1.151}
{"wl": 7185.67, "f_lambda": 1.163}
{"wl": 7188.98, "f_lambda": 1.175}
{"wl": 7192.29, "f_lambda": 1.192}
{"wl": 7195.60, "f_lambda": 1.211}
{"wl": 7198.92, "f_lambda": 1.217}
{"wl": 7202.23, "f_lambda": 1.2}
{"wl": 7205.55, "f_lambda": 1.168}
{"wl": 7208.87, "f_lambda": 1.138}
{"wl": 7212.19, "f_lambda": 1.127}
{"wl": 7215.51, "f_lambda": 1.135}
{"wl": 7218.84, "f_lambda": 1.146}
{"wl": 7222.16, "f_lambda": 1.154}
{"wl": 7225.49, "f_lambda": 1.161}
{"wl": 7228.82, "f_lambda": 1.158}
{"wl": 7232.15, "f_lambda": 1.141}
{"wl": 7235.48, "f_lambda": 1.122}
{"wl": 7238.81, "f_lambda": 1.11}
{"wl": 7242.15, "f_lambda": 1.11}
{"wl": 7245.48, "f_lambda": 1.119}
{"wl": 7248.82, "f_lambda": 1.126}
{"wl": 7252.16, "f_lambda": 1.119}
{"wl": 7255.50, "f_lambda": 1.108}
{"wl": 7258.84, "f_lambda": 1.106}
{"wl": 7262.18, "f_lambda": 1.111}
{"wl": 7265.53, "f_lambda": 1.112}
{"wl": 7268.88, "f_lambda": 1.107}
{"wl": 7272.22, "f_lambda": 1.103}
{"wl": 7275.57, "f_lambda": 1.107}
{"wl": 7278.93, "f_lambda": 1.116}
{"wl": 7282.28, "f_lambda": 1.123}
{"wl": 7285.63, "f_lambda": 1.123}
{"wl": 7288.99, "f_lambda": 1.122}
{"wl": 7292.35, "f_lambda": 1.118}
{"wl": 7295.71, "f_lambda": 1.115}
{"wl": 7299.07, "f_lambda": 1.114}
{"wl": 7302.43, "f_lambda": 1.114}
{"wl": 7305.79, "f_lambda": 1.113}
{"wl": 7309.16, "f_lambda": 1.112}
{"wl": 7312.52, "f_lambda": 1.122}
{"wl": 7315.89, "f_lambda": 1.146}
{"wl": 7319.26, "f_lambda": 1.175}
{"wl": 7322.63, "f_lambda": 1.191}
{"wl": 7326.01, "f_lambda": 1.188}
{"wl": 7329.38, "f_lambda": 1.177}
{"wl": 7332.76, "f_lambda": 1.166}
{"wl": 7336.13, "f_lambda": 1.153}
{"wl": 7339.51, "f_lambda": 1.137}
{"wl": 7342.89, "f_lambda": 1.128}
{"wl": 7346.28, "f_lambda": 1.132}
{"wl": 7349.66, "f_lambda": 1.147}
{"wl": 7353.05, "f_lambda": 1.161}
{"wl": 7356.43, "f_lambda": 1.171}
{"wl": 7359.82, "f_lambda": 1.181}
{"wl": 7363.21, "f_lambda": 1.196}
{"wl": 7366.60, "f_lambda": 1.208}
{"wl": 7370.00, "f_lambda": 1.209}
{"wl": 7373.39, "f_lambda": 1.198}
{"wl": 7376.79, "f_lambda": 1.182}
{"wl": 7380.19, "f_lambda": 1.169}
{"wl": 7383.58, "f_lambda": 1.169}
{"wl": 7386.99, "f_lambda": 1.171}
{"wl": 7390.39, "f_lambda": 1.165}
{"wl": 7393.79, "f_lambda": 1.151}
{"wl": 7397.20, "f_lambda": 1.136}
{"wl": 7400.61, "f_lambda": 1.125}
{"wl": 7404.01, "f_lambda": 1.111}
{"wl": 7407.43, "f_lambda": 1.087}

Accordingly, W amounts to -0.055 mag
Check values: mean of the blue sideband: 1.14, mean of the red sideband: 1.15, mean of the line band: 1.2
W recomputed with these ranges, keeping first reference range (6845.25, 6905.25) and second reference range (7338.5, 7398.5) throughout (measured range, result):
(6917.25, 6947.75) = -0.048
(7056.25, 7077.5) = -0.095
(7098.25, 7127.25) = -0.040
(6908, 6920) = -0.055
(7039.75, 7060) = -0.086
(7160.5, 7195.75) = -0.015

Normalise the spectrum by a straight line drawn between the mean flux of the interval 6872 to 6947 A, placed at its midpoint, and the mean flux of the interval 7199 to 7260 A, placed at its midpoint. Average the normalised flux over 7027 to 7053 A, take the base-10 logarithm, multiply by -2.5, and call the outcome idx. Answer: -0.06 mag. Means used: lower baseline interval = 1.18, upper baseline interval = 1.14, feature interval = 1.23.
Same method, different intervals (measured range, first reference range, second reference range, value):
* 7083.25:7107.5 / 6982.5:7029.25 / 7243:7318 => -0.05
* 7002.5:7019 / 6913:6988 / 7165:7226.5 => 0.02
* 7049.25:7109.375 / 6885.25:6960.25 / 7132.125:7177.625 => -0.04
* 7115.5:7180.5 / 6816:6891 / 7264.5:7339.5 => -0.04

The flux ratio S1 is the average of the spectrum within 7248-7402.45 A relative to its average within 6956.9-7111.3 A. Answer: 0.94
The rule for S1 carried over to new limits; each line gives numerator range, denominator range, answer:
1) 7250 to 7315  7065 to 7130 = 0.92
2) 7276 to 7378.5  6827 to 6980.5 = 0.98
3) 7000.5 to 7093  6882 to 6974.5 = 1.02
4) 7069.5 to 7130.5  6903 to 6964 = 1.01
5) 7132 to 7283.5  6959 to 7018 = 0.96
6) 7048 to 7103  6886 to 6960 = 1.03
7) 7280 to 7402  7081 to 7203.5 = 0.97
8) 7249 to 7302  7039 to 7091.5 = 0.90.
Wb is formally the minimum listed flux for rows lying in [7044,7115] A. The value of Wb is 1.175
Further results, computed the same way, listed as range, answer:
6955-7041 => 1.146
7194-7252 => 1.11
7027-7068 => 1.22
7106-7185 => 1.132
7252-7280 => 1.103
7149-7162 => 1.166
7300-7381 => 1.112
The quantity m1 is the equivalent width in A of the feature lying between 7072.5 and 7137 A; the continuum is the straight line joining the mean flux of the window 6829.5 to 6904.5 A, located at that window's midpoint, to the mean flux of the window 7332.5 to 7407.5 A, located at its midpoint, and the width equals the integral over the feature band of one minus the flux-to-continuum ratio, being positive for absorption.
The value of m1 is -3.13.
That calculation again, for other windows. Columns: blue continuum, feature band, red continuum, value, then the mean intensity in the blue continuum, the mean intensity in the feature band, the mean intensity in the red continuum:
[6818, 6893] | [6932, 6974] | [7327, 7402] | -2.92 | 1.14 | 1.22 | 1.17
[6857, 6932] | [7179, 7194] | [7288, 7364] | -0.25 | 1.15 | 1.17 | 1.15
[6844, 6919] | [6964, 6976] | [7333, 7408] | -1.19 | 1.14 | 1.25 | 1.16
